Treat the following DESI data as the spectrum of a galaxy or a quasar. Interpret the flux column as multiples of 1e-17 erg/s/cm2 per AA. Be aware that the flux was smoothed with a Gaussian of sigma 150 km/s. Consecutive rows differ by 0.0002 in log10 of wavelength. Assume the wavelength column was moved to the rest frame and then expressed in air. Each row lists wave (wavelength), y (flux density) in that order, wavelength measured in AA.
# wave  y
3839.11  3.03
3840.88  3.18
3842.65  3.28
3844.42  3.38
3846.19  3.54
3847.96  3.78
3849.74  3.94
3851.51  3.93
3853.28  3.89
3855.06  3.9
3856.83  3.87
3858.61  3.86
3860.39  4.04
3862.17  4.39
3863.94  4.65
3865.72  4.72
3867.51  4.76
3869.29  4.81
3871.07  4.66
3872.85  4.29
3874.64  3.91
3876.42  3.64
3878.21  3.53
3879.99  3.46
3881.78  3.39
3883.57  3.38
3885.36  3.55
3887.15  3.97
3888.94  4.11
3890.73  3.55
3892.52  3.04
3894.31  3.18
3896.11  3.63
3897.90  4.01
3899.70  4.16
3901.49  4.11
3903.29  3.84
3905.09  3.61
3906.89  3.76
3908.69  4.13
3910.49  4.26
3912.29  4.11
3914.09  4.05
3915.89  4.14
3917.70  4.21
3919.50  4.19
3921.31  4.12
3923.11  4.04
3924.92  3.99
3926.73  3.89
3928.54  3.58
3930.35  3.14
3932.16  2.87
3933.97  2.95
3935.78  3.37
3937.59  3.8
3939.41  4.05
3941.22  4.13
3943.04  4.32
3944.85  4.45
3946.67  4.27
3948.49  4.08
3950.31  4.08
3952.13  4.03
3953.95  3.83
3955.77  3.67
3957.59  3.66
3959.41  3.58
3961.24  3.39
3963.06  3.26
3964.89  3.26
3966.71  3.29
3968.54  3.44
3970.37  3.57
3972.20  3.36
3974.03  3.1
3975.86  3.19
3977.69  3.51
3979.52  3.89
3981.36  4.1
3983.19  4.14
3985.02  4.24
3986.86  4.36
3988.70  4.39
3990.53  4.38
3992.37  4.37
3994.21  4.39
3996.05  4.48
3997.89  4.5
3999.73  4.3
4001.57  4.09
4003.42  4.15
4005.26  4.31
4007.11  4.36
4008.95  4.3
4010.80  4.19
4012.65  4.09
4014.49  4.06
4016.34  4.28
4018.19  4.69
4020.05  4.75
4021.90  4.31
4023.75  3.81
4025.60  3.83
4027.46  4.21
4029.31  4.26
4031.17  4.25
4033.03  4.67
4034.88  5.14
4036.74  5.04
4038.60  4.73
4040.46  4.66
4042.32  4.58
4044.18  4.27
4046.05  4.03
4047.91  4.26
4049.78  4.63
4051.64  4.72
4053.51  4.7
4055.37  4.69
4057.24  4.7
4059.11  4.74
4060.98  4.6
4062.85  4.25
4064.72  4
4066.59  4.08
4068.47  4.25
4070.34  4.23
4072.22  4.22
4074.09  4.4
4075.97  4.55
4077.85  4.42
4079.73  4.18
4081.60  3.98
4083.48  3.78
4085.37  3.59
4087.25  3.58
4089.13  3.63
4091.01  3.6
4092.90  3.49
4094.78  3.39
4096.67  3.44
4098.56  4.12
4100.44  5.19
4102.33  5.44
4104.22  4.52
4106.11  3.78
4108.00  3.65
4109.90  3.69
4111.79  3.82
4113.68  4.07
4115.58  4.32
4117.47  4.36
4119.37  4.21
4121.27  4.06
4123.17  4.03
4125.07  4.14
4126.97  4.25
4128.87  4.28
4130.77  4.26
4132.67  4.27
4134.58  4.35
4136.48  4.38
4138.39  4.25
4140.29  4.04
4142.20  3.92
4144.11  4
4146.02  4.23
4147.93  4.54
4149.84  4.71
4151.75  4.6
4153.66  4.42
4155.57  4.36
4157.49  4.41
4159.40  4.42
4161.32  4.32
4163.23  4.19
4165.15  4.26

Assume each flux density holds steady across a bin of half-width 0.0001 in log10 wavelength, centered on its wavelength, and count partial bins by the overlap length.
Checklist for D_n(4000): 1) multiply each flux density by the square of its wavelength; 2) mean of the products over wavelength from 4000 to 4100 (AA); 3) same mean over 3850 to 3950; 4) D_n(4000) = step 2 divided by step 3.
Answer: 1.17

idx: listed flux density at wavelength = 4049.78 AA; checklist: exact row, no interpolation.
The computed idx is 4.63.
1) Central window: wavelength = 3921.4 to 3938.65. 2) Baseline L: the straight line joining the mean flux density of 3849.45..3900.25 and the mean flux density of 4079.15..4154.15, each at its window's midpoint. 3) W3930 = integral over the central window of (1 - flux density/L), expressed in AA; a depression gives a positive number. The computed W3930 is 1.9 AA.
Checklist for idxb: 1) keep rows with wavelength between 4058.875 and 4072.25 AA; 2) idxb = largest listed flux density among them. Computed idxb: 4.74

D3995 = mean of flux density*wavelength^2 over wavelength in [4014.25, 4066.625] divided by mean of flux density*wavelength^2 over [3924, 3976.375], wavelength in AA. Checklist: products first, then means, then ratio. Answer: 1.28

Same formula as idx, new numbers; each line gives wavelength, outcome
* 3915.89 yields 4.14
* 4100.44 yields 5.19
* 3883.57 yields 3.38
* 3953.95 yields 3.83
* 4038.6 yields 4.73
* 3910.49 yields 4.26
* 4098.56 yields 4.12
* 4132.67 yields 4.27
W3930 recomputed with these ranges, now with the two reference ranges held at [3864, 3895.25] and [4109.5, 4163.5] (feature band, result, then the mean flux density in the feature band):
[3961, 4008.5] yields 1.3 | 3.93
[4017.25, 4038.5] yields -1.9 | 4.46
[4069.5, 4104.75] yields 0.8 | 4.09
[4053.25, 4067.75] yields -1.1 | 4.46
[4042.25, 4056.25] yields -1.2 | 4.48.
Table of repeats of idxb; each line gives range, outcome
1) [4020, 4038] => 5.14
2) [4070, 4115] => 5.44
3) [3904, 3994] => 4.45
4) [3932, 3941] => 4.05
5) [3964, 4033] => 4.75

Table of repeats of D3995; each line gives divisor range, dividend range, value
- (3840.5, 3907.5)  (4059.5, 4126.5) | 1.18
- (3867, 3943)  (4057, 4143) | 1.19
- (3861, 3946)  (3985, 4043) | 1.18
